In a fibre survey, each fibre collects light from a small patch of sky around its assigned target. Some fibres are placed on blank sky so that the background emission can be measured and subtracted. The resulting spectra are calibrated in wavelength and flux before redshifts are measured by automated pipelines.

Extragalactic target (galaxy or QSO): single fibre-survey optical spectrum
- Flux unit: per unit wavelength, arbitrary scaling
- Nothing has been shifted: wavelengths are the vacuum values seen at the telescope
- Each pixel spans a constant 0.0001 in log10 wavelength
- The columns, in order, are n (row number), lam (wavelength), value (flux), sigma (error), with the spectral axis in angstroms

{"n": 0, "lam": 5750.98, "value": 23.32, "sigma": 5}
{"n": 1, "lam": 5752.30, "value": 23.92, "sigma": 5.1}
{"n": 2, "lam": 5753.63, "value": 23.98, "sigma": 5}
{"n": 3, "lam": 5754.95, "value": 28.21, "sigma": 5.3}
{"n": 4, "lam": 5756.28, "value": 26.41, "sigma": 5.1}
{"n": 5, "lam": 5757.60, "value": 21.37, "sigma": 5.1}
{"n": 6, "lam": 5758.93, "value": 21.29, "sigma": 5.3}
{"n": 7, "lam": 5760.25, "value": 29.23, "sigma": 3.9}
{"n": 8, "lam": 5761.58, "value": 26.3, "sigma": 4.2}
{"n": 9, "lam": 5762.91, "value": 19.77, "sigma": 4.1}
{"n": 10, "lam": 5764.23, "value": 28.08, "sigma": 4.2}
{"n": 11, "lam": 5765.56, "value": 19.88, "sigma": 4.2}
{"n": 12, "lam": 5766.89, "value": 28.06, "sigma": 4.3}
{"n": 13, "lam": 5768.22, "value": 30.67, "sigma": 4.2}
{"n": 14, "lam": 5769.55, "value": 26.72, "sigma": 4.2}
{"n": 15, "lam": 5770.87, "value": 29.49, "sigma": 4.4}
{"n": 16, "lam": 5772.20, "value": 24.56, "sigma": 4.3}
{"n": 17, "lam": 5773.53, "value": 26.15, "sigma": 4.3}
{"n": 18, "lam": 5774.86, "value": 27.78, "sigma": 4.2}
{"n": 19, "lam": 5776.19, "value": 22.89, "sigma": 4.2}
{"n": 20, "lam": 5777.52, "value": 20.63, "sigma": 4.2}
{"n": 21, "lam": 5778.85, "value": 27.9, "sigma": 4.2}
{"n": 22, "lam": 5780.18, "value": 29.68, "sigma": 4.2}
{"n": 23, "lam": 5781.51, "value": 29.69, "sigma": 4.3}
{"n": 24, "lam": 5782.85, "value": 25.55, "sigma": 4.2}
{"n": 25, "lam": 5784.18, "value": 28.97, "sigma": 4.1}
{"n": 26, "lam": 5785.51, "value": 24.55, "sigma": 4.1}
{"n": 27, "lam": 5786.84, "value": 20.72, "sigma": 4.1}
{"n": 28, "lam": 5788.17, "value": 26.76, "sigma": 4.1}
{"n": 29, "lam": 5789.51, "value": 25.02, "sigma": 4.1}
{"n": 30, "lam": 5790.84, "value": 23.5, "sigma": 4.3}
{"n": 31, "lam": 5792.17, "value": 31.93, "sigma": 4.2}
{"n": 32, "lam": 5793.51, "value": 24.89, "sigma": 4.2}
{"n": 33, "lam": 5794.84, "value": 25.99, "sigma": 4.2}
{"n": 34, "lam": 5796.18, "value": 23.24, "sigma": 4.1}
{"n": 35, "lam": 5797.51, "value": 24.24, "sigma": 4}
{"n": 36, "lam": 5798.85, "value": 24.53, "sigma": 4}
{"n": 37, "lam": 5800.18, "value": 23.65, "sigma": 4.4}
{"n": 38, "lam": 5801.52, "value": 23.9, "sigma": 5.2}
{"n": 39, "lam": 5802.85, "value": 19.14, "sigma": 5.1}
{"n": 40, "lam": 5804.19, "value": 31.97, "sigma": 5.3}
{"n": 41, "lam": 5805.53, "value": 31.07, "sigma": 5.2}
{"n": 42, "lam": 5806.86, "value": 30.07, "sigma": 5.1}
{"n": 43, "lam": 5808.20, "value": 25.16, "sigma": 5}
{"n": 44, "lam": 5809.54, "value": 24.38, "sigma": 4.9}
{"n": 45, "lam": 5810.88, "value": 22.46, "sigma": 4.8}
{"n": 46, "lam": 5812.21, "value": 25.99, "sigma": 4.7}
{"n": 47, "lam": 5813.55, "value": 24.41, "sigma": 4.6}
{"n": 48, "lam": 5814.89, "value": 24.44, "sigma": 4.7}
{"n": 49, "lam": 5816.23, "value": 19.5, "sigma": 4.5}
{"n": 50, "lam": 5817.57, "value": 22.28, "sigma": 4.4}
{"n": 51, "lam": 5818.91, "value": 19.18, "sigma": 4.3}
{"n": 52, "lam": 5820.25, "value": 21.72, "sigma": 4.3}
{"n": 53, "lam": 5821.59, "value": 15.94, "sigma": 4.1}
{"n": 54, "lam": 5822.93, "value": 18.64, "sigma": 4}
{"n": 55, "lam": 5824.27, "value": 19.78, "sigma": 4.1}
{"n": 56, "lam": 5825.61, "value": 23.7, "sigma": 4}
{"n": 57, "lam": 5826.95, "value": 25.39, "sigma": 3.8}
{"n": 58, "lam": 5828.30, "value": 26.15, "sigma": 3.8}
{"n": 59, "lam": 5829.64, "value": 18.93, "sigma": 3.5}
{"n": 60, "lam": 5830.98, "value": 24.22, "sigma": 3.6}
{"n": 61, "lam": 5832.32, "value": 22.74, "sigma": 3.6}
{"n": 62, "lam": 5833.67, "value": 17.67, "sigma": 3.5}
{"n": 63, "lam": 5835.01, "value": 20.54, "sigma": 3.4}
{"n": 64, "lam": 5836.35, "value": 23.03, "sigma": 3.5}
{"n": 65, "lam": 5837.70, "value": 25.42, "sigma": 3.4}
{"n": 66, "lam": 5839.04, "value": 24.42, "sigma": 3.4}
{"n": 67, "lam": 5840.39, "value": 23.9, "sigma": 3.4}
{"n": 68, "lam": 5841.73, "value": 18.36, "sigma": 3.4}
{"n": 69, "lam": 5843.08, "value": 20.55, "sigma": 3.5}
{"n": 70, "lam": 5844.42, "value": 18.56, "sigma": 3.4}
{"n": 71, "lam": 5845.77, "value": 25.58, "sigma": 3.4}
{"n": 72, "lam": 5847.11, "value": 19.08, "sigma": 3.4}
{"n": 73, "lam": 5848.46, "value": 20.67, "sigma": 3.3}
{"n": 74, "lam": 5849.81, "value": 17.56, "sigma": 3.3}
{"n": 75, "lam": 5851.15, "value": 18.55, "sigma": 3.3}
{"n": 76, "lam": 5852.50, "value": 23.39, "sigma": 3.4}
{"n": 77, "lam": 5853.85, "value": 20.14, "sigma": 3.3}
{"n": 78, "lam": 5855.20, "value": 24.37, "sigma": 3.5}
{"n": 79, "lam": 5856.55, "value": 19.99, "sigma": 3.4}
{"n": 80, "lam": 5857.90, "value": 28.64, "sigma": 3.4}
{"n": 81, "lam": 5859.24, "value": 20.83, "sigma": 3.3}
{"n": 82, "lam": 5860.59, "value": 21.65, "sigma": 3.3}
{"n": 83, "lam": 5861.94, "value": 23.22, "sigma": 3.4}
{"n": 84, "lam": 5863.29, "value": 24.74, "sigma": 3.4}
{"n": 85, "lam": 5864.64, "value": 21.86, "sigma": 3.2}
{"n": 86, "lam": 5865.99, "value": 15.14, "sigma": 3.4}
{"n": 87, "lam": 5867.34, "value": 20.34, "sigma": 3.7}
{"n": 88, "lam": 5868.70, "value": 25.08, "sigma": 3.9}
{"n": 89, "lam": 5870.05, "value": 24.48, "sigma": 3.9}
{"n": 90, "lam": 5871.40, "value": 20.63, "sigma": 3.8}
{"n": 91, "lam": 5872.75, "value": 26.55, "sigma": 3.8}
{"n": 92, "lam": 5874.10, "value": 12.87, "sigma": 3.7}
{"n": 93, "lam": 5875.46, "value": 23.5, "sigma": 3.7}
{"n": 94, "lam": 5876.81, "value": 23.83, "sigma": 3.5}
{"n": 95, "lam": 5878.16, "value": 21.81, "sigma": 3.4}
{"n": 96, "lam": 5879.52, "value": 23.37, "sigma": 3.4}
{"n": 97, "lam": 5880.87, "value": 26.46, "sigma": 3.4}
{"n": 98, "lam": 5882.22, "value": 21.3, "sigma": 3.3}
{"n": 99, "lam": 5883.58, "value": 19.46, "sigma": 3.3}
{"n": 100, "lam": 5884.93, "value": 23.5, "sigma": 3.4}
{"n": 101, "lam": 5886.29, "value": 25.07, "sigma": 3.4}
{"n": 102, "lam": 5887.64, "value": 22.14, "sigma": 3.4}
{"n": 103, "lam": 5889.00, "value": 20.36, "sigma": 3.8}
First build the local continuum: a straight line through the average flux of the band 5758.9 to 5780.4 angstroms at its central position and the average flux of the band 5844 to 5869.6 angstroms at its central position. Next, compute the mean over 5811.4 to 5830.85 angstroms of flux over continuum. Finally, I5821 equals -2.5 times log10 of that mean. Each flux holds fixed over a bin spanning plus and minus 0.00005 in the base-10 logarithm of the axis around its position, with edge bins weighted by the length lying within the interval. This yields 0.068 mag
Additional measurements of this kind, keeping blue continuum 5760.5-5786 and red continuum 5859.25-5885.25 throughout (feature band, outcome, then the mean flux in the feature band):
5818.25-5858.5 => 0.092 mag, 21.5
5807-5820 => 0.055 mag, 23.3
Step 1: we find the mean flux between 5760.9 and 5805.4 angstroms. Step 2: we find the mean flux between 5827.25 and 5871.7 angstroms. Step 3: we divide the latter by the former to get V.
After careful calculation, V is 0.9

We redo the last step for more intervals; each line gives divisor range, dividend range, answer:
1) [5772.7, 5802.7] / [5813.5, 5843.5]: 0.85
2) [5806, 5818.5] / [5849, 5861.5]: 0.89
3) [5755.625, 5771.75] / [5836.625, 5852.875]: 0.83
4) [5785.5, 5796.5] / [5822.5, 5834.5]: 0.87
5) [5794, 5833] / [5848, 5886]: 0.93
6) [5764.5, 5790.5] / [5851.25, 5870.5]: 0.85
